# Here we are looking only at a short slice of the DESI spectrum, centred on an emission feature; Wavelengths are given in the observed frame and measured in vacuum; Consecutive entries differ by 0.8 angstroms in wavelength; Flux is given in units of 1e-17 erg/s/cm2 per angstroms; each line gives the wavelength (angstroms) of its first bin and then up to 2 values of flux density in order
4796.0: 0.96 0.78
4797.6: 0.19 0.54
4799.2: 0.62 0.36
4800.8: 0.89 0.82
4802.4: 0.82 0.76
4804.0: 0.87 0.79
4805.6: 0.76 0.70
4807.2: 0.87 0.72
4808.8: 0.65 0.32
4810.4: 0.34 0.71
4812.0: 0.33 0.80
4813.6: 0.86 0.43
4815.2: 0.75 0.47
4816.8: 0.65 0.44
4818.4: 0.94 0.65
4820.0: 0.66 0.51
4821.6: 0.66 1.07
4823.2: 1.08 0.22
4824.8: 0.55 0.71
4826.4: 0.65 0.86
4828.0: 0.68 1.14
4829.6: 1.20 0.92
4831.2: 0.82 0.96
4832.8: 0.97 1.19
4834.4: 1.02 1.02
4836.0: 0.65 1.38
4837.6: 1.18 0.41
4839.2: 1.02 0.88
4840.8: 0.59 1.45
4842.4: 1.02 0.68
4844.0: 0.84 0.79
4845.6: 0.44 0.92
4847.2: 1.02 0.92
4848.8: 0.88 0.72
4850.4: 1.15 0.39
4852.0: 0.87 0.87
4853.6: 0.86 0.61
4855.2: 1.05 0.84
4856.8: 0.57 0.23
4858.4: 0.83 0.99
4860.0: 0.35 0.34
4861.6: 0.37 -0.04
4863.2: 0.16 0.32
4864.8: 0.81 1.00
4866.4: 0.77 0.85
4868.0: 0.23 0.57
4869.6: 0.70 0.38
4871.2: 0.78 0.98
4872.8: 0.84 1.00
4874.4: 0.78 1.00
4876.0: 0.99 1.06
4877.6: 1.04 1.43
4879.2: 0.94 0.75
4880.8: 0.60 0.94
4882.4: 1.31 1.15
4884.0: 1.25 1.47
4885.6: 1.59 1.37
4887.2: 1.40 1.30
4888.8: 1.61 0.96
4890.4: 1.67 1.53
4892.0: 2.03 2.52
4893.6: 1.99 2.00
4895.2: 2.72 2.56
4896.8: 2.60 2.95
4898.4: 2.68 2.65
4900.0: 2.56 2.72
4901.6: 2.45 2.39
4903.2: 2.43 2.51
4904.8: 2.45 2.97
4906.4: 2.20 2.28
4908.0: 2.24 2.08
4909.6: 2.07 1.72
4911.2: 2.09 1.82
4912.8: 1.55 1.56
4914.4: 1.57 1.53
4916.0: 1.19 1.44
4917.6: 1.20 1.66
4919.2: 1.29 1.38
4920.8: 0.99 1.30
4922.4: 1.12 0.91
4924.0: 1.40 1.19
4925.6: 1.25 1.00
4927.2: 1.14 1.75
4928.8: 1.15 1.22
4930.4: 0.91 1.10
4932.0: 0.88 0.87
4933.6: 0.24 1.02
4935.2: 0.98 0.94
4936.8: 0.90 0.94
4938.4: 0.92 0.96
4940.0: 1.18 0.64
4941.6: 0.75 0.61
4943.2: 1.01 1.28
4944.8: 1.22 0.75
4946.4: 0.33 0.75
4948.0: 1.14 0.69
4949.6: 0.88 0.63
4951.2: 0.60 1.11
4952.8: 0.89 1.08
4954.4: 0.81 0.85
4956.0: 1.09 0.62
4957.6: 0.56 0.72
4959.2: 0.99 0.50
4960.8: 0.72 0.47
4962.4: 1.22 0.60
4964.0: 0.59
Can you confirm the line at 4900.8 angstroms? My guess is C IV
